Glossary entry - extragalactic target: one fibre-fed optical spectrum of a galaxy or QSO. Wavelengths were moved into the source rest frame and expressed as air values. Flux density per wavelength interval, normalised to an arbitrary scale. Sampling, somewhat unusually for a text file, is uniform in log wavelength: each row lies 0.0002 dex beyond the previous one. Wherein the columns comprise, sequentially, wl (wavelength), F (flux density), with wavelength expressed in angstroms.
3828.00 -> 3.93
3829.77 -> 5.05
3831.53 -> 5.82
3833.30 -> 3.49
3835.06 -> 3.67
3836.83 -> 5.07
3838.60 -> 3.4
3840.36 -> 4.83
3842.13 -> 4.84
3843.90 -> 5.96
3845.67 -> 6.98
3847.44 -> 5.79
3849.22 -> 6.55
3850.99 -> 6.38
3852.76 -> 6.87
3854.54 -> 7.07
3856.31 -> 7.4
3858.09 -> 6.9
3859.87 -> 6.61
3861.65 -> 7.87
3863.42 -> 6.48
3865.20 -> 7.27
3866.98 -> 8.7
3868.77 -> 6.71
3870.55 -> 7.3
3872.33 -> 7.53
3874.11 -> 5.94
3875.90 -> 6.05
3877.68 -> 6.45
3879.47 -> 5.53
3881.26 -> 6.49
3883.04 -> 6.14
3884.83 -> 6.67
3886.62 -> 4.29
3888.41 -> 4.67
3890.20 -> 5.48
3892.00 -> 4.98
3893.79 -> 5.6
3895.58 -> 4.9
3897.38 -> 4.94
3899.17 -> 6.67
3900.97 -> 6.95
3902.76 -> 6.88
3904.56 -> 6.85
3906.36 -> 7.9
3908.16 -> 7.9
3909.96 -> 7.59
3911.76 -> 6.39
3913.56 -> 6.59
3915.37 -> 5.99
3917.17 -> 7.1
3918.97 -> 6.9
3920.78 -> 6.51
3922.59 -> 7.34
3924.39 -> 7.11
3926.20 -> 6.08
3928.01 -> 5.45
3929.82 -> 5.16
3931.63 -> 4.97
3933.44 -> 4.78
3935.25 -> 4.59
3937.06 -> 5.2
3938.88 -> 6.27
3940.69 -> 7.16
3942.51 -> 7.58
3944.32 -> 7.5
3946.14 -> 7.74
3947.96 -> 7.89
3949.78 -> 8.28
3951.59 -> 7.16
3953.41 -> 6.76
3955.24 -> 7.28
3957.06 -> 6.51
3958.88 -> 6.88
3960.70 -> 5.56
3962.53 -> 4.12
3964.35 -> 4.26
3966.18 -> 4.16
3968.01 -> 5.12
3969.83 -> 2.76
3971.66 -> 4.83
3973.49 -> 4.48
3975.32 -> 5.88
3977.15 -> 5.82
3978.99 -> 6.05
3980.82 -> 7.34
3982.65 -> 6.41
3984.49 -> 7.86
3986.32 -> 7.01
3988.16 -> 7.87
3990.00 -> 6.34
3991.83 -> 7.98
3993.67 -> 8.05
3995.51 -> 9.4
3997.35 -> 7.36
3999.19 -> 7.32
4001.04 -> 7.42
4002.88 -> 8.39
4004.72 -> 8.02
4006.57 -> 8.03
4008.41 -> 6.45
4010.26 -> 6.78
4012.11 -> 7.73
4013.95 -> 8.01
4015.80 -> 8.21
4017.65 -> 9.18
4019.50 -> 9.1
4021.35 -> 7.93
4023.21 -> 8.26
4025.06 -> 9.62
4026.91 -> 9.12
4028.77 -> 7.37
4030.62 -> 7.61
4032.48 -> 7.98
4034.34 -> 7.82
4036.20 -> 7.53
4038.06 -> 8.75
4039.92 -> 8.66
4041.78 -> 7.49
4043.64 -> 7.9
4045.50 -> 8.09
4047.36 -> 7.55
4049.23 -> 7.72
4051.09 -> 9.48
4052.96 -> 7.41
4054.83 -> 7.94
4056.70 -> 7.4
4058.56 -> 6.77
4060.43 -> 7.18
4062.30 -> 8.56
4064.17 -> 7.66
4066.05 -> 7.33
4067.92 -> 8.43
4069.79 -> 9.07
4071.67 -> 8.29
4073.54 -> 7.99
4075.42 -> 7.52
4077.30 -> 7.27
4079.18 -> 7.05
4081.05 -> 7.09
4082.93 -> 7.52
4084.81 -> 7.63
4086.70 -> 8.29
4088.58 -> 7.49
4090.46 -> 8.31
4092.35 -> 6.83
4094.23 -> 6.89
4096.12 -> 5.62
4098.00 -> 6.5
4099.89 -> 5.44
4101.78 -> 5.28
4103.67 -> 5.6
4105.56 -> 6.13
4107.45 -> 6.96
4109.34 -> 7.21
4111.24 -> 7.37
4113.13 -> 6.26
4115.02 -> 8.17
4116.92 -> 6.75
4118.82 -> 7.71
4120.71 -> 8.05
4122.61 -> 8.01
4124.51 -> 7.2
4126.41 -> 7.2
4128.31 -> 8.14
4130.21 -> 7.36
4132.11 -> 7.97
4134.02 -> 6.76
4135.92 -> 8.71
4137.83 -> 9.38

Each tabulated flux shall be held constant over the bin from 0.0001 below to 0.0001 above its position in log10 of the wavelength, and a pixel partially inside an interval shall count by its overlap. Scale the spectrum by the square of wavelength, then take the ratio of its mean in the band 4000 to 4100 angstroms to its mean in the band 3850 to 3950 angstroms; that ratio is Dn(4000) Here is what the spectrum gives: 1.3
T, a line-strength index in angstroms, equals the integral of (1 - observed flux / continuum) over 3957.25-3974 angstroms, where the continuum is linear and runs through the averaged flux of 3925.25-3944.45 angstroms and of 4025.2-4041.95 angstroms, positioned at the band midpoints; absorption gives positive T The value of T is 4.51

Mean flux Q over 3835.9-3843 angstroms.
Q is 4.53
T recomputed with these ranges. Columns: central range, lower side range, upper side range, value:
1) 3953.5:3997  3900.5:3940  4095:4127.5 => 2.0 angstroms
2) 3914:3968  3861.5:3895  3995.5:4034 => 6.1 angstroms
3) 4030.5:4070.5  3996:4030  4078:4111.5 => -2.4 angstroms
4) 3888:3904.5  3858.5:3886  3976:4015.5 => 2.7 angstroms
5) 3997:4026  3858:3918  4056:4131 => -4.3 angstroms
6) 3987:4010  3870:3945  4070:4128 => -3.5 angstroms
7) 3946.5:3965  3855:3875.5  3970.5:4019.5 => 1.7 angstroms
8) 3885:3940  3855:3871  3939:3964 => 7.5 angstroms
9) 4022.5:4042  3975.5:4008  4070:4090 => -1.8 angstroms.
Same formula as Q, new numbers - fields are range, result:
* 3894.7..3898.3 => 4.93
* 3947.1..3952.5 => 7.79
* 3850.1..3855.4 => 6.77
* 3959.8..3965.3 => 4.64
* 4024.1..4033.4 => 8.34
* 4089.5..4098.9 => 6.84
